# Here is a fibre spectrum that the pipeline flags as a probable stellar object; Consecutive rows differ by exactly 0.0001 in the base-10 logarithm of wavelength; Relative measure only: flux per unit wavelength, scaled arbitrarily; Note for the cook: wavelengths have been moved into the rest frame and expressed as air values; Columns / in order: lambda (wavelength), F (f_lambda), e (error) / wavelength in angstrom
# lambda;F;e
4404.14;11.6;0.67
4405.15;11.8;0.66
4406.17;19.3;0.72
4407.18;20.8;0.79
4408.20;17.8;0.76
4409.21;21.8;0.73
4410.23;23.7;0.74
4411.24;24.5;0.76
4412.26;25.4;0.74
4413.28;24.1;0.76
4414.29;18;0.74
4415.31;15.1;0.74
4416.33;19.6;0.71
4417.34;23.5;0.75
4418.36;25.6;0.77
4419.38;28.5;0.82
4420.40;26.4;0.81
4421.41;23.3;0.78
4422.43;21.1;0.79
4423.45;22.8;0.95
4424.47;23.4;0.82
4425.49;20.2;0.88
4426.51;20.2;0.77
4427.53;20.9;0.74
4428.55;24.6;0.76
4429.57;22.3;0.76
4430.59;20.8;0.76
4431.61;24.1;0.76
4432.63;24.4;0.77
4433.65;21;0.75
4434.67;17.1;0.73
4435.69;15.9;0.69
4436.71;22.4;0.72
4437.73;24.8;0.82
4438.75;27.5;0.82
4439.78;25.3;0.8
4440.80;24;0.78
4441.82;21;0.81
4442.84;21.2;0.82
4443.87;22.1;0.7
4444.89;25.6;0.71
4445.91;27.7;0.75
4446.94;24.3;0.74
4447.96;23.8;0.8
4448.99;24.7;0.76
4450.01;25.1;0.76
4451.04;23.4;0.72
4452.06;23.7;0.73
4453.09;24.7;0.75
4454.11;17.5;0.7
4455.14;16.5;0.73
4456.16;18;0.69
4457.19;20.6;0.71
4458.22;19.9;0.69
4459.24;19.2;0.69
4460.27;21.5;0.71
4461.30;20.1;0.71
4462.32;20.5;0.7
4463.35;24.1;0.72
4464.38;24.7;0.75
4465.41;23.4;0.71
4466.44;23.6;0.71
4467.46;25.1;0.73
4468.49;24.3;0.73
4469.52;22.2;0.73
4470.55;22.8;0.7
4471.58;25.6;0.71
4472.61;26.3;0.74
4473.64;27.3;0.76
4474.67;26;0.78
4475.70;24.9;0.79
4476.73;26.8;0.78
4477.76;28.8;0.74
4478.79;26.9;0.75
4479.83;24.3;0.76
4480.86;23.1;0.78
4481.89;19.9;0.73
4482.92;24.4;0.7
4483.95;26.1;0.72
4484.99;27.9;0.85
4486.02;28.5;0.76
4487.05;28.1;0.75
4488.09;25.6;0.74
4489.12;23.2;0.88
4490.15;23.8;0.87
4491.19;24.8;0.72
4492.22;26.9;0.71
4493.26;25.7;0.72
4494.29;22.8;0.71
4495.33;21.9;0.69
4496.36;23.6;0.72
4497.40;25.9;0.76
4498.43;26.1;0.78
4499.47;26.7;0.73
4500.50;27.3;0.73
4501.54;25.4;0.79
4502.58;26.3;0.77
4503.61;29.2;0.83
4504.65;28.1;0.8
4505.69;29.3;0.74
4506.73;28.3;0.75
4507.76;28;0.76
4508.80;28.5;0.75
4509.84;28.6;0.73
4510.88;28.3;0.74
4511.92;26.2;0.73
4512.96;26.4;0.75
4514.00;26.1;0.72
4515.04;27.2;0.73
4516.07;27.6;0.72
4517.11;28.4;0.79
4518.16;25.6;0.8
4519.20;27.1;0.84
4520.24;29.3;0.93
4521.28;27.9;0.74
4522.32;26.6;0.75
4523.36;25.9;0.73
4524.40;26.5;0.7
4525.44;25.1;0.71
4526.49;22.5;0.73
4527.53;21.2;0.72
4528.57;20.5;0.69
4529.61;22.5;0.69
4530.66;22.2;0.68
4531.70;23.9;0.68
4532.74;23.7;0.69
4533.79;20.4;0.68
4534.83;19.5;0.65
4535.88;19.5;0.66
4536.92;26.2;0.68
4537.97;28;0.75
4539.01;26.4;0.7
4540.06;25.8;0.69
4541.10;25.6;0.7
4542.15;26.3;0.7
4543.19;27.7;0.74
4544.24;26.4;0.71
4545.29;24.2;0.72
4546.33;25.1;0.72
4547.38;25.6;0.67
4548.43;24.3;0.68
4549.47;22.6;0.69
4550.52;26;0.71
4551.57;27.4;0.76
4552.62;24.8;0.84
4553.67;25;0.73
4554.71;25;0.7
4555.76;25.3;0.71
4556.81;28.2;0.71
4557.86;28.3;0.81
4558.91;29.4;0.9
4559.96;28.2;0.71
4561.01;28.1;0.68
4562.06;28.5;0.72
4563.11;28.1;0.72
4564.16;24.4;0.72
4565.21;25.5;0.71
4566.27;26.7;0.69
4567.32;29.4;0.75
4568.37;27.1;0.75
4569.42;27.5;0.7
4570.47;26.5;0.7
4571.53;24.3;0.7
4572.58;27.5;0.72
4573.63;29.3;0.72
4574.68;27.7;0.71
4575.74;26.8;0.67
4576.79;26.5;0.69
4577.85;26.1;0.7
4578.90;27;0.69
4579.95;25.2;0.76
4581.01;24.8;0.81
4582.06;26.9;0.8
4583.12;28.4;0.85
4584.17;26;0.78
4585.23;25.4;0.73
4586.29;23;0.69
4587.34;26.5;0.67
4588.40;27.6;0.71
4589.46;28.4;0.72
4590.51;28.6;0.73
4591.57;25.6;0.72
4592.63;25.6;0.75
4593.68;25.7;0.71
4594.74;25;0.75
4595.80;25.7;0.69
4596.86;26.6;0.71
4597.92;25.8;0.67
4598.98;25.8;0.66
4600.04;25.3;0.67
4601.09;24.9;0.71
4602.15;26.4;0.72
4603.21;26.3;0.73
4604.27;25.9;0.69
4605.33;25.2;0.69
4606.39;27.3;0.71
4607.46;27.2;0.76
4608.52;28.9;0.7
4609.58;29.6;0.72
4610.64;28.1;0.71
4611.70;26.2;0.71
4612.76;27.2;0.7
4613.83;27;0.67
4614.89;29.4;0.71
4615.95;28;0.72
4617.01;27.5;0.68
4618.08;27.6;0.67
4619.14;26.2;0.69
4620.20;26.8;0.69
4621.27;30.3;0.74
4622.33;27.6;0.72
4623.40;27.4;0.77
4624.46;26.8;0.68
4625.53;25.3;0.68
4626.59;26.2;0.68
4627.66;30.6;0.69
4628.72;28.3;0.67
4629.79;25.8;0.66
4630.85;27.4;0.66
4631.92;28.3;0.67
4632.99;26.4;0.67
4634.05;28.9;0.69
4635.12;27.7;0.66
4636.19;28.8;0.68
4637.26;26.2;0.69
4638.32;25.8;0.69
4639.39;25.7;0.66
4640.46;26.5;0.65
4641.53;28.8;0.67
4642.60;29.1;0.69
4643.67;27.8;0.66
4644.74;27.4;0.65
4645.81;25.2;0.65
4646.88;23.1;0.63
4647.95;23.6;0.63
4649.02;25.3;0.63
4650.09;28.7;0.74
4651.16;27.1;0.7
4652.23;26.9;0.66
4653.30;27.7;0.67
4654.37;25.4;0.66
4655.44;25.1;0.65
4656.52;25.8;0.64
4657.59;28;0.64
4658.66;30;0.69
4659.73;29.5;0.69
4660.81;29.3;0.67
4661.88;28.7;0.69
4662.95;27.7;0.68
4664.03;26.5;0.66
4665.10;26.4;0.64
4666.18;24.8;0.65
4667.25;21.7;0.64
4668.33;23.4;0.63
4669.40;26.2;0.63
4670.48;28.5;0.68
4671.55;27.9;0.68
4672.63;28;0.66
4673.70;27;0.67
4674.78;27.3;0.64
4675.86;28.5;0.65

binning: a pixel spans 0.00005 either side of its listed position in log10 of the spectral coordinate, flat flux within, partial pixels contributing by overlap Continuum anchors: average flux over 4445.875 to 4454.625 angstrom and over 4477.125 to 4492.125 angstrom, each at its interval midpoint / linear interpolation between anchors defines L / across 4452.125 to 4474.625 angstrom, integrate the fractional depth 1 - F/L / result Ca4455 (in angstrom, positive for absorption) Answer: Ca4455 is 1.8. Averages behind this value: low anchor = 23.7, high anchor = 25.4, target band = 22.4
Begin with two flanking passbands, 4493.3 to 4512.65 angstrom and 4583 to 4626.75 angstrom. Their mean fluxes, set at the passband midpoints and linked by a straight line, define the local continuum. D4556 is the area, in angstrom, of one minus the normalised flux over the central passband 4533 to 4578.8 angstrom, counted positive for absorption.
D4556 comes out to 1.11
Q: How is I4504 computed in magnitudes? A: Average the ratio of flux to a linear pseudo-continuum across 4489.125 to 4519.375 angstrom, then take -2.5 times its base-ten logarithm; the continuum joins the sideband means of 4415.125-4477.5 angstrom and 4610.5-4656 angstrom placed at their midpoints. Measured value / -0.10 mag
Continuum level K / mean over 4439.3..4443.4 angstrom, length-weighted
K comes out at 22.9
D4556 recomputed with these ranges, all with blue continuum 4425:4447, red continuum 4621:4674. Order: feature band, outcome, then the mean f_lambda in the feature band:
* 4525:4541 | 0.9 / 23.2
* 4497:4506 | -1.2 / 27.1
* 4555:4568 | -1.2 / 27.4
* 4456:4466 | 0.8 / 21.3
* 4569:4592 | -0.9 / 26.6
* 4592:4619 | -0.6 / 26.7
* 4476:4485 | -0.6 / 25.2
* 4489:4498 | -0.2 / 24.4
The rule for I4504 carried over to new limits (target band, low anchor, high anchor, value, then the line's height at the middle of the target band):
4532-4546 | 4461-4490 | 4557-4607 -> 0.06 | 25.9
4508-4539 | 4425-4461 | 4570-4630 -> -0.03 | 24.5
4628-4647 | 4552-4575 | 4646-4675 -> -0.02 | 26.7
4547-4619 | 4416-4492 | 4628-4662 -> -0.03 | 25.9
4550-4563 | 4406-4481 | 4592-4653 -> -0.07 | 25.4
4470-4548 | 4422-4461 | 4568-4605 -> -0.07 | 24.1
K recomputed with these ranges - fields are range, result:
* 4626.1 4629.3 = 28.3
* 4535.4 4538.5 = 24.7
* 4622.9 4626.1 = 26.5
